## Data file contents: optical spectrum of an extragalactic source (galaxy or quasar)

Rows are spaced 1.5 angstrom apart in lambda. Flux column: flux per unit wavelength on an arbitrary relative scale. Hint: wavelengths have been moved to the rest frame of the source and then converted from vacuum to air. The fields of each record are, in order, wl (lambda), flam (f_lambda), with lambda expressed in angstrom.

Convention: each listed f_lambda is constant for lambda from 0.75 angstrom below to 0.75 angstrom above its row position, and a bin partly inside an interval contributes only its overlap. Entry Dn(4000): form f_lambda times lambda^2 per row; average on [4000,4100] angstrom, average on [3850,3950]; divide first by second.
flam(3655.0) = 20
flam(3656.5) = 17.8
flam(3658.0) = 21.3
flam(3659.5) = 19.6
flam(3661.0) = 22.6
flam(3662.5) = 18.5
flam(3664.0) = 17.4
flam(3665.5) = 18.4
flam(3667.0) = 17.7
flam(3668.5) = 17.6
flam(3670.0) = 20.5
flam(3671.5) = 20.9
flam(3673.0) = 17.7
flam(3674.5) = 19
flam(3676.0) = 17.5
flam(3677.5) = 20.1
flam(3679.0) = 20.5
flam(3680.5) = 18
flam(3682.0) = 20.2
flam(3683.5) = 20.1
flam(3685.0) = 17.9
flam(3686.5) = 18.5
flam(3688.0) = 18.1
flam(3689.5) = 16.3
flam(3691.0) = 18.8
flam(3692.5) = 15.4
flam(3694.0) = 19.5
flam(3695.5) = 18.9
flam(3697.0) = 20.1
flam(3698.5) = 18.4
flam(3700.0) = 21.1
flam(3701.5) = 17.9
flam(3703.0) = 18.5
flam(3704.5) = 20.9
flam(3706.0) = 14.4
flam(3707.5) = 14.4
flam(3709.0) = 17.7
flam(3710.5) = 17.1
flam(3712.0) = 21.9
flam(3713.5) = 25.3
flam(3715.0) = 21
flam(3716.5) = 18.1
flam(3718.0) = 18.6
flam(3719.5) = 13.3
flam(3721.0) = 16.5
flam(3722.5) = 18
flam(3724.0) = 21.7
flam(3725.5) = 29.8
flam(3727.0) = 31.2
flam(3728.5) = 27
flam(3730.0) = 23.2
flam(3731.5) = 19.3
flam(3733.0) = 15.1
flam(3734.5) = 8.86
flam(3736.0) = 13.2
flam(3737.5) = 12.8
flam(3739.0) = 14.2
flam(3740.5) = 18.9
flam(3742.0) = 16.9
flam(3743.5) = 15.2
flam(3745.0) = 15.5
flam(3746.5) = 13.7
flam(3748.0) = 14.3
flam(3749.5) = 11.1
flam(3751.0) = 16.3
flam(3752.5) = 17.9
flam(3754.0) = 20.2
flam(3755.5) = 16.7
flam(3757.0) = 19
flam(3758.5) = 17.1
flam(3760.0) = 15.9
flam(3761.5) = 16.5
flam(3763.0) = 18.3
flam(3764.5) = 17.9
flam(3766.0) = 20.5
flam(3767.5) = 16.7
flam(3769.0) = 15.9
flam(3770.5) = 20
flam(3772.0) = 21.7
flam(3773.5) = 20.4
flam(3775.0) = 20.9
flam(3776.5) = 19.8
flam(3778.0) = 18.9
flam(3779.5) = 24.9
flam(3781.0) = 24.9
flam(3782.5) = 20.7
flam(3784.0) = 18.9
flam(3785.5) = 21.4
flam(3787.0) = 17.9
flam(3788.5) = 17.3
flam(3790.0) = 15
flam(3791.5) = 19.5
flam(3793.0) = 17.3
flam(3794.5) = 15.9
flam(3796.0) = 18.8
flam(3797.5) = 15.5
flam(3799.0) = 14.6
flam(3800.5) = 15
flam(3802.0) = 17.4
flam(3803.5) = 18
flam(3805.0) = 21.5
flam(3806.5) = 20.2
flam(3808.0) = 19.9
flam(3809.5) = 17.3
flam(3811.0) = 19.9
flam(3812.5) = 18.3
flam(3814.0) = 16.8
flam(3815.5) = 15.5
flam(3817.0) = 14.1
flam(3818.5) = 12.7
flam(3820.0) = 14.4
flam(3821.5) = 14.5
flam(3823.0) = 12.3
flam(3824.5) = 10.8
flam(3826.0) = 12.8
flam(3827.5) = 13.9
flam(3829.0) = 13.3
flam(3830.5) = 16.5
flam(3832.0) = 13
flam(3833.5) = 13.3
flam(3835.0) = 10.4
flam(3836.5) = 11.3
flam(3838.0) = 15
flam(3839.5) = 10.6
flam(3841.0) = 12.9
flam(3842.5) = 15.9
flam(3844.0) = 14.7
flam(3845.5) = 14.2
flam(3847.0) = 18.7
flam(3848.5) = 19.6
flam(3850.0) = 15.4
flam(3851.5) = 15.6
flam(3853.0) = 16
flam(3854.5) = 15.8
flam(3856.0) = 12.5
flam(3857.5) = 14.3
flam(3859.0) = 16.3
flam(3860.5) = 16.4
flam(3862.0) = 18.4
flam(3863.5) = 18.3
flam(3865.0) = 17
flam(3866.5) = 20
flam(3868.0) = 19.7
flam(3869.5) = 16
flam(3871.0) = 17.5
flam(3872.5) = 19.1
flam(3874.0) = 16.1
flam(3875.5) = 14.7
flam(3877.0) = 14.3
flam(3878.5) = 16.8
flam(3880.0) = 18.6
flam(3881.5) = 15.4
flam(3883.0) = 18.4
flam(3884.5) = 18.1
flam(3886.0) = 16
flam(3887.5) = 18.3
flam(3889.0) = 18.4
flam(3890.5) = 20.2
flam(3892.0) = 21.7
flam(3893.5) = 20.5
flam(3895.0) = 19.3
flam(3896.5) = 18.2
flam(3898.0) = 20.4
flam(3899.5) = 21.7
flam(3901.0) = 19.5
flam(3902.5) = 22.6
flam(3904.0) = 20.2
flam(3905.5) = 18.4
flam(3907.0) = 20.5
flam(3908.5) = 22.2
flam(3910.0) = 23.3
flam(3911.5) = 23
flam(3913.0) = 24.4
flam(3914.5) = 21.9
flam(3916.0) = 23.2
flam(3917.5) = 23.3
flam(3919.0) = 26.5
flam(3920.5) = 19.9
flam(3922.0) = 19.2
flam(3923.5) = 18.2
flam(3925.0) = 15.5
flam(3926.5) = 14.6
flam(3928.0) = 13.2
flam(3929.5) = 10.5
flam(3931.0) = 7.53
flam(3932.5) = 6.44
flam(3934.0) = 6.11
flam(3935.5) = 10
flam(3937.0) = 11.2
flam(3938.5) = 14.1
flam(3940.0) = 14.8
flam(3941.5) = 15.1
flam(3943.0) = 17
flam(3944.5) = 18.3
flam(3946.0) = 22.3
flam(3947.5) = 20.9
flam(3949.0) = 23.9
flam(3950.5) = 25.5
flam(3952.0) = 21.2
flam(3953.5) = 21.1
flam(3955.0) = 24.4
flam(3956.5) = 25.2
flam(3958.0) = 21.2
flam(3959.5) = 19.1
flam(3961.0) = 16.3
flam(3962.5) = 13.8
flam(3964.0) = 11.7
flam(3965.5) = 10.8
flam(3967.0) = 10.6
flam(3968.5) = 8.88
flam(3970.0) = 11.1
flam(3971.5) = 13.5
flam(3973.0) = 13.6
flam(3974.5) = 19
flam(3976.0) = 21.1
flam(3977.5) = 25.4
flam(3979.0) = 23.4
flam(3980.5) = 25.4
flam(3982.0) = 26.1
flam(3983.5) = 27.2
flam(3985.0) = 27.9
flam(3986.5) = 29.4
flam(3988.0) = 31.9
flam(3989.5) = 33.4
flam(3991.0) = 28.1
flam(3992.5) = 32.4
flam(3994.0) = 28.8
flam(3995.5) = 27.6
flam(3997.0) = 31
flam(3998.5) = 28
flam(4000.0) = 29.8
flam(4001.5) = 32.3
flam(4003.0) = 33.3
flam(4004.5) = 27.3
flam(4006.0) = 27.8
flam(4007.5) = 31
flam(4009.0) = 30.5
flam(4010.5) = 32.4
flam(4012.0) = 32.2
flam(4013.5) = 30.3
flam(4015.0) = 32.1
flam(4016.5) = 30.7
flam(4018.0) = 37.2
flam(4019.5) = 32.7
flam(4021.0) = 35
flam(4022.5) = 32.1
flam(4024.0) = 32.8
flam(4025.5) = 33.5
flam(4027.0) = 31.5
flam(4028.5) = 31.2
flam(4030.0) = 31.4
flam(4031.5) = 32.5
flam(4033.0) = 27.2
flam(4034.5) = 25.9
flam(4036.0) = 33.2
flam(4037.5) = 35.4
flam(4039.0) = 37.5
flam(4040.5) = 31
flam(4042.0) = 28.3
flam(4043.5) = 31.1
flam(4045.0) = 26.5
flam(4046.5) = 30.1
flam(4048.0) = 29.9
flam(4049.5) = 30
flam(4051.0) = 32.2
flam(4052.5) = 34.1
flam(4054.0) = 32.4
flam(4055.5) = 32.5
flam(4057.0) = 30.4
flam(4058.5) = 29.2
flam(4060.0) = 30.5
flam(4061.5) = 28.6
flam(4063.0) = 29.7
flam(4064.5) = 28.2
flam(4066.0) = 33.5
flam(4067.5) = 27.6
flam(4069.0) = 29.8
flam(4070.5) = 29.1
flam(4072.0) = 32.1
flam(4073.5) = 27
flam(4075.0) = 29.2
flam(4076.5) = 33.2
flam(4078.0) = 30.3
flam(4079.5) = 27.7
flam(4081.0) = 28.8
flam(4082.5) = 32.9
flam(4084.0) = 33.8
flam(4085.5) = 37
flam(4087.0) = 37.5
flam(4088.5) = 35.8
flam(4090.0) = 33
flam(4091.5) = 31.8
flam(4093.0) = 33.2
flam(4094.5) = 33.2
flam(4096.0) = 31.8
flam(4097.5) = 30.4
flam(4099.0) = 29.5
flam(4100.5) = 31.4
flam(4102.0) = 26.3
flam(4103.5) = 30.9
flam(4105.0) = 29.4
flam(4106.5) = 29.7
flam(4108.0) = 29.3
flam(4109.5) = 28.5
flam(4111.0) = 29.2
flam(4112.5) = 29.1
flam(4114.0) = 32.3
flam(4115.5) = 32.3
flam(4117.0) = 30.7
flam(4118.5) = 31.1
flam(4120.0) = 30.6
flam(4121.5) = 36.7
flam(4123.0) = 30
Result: 1.91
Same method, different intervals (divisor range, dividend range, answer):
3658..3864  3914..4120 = 1.73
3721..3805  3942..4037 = 1.59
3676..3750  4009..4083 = 2.01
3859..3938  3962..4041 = 1.62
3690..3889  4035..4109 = 2.08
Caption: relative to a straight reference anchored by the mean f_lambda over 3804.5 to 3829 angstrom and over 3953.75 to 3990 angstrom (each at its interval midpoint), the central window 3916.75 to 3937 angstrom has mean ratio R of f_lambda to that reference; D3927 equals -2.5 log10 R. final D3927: 0.29 mag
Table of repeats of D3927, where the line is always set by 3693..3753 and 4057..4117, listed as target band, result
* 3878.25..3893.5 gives 0.285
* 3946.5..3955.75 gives 0.146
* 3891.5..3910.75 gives 0.181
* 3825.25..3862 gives 0.465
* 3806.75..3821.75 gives 0.277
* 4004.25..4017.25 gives -0.089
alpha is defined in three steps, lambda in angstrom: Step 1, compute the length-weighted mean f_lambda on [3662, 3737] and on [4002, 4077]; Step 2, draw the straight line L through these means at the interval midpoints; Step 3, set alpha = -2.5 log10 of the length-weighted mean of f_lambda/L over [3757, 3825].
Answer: 0.23 mag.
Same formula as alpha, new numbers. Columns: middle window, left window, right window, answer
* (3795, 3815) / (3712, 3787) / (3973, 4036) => 0.18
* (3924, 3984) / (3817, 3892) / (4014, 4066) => 0.39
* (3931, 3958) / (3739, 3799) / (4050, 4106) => 0.42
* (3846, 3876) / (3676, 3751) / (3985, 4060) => 0.40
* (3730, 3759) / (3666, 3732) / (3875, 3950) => 0.21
